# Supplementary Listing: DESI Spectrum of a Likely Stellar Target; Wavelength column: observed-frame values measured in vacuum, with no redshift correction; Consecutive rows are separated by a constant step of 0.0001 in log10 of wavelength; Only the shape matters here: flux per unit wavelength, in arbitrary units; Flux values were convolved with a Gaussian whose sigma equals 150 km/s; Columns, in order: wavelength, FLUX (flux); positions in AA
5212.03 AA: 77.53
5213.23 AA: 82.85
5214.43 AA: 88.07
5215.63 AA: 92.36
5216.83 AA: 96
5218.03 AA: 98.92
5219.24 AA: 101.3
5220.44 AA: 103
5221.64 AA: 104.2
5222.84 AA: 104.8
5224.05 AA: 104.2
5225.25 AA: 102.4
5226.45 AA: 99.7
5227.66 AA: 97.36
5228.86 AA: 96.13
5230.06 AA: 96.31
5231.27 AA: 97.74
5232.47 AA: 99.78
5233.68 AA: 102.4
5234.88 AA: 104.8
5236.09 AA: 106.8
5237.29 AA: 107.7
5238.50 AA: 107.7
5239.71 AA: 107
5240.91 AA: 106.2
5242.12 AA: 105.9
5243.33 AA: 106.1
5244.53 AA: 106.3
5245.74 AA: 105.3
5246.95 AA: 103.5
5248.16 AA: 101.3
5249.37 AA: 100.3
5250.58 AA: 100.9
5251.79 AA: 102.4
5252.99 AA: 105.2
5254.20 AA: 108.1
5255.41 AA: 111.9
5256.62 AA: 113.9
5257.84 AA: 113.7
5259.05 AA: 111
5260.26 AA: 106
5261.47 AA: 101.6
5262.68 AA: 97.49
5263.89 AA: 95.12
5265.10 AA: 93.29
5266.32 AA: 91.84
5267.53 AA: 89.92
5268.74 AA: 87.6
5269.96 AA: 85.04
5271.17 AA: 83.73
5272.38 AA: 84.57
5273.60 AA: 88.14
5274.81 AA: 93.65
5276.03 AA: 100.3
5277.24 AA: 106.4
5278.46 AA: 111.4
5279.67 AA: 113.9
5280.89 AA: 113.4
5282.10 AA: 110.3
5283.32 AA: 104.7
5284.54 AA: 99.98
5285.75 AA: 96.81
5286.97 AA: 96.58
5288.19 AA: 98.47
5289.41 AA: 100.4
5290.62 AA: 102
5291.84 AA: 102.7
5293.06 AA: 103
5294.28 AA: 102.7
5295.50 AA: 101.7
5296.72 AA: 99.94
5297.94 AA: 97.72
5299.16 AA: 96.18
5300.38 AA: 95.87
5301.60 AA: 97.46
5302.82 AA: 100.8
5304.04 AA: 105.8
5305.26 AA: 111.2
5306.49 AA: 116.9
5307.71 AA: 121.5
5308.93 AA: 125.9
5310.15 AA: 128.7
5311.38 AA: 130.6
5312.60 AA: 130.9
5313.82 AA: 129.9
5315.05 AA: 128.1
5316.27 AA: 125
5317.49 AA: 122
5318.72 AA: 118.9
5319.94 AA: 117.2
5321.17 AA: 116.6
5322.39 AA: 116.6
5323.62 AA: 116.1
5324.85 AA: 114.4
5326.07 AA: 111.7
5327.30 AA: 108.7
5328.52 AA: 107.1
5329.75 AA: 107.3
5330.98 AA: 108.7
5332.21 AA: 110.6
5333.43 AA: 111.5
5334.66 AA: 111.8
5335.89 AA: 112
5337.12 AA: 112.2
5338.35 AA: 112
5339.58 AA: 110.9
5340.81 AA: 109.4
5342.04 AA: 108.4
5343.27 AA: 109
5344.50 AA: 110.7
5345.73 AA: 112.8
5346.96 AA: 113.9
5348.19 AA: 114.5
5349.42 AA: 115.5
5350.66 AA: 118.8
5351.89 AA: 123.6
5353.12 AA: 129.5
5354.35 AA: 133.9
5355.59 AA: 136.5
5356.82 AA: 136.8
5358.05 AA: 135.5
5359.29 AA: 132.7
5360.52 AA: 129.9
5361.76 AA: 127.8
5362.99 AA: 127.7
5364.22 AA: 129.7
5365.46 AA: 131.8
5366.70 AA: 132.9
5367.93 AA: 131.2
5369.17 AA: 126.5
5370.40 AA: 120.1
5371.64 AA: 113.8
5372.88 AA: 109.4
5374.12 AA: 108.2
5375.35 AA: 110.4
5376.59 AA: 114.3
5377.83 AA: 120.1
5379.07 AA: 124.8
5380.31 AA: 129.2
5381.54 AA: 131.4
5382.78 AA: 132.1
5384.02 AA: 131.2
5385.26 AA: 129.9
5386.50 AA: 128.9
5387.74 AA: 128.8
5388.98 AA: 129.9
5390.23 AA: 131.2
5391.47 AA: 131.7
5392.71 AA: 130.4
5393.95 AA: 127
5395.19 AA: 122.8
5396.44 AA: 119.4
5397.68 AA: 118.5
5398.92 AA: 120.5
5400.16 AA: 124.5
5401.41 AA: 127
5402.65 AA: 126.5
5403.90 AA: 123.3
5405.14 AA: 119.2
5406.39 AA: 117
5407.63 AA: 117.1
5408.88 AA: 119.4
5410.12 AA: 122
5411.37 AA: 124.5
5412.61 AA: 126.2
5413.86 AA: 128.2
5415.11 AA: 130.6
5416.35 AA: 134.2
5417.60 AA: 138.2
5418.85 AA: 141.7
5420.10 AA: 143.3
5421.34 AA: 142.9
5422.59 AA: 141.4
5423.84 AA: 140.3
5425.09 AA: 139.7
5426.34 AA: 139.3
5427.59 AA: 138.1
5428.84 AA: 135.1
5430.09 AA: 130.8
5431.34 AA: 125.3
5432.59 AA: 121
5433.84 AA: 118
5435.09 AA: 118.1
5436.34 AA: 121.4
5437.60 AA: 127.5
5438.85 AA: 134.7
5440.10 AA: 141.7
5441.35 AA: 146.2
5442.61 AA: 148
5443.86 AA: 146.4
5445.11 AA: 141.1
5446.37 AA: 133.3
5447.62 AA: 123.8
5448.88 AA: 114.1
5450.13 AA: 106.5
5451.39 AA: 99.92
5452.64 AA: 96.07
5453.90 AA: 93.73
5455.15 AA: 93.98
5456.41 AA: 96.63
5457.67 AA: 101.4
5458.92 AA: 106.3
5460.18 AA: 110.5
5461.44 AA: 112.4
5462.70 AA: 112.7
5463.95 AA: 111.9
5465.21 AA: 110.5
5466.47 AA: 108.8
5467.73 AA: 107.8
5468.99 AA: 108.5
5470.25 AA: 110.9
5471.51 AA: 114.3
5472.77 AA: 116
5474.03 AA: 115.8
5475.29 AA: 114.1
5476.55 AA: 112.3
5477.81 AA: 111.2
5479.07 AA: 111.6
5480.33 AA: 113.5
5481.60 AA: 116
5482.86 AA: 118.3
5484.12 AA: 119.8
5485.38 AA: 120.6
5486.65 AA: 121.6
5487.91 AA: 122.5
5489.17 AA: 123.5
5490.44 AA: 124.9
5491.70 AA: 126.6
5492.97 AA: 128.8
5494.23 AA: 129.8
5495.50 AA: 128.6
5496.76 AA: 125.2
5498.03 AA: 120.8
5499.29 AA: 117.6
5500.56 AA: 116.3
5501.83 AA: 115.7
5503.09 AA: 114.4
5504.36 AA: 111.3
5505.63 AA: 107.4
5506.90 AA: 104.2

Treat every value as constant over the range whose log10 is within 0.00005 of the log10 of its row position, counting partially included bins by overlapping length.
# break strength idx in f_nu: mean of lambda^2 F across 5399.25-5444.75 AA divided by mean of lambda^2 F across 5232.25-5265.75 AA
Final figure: 1.3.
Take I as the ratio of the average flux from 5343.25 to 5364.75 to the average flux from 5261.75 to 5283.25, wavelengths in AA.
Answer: 1.3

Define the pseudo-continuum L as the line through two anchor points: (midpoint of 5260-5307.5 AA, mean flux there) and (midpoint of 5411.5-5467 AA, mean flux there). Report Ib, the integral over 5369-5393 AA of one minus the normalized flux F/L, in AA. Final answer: -1.8 AA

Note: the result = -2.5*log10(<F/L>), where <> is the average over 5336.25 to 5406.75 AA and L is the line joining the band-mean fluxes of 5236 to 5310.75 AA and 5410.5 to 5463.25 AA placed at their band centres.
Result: -0.060 mag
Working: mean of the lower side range 103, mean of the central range 123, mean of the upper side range 125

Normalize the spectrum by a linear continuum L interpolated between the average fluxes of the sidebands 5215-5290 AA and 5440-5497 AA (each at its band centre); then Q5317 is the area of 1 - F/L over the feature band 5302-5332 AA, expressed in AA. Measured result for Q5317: -3.2 AA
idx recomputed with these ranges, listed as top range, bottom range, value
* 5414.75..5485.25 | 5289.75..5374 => 1.09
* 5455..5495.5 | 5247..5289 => 1.23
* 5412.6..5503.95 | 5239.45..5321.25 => 1.23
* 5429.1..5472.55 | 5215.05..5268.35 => 1.24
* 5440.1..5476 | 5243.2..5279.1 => 1.23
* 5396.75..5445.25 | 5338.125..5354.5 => 1.16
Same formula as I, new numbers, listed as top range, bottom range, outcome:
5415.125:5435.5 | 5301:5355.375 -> 1.16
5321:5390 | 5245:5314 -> 1.16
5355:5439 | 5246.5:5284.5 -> 1.26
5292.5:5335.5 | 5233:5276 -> 1.12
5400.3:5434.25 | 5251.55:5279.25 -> 1.31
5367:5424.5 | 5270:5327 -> 1.17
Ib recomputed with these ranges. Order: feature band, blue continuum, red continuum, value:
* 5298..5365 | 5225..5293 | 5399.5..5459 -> -3.4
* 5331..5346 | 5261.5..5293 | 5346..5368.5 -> 1.2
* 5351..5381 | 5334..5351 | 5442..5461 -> -3.5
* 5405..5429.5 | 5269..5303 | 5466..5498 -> -4.4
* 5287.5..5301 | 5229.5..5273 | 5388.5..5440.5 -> 1.1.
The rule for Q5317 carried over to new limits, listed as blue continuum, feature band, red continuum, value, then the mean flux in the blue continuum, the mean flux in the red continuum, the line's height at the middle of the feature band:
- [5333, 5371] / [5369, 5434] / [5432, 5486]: -4.2 AA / 122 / 116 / 119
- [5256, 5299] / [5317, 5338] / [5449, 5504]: -2.0 AA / 99.9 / 114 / 103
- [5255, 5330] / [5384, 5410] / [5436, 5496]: -2.6 AA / 107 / 118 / 113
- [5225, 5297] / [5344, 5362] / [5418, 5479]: -2.2 AA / 102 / 121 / 111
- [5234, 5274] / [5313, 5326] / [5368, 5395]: -0.8 AA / 101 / 124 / 113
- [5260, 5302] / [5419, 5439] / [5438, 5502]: -3.3 AA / 98.5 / 118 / 114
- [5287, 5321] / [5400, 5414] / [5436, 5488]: -1.0 AA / 111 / 116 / 115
